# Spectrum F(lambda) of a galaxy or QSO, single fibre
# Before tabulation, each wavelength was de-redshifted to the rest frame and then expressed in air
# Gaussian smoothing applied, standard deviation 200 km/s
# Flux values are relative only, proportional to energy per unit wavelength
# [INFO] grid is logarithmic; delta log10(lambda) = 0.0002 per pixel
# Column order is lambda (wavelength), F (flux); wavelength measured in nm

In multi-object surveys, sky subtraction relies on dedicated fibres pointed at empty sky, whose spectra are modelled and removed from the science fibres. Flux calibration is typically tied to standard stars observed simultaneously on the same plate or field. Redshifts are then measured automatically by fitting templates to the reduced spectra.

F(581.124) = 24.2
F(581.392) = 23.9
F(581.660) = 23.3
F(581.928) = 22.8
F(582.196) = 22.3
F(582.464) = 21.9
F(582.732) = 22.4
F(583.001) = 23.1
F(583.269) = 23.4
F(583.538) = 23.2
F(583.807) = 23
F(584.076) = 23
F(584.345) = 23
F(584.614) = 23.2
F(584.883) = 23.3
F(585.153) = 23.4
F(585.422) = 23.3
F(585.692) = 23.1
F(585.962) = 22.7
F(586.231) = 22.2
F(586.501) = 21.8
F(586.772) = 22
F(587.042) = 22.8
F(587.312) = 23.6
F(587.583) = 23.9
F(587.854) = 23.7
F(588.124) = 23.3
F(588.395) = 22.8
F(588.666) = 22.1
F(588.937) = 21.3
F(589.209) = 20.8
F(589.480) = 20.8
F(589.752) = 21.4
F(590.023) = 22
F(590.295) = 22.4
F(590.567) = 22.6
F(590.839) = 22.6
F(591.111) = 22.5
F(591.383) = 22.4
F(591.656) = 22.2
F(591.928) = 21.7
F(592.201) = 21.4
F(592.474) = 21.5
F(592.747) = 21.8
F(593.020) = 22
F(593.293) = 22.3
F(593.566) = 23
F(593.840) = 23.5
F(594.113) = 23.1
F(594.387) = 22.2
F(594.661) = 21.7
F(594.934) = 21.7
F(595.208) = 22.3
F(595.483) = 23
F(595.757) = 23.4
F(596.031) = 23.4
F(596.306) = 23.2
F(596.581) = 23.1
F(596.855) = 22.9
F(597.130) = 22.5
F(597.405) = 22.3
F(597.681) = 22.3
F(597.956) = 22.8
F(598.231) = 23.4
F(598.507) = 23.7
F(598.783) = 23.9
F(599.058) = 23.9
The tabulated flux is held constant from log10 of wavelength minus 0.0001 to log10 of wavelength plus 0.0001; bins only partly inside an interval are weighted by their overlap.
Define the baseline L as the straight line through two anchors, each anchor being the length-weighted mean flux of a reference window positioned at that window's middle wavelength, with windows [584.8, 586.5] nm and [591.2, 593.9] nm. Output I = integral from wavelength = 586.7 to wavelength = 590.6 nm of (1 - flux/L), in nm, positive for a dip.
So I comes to 0.04 nm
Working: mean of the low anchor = 22.9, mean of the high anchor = 22.1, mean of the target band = 22.4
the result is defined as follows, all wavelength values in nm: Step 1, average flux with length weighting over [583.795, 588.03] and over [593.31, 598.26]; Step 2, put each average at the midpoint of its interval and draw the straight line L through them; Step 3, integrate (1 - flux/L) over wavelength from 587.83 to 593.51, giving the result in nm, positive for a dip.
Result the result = 0.20 nm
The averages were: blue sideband 23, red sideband 22.7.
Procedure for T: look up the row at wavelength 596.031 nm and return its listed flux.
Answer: 23.4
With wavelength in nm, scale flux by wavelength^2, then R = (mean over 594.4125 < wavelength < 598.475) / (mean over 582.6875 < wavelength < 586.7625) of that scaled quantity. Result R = 1.03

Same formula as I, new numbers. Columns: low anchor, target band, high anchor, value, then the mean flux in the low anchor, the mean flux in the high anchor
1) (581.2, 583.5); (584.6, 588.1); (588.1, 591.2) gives -0.091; 22.9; 22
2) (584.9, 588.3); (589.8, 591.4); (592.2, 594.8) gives 0.016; 23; 22.3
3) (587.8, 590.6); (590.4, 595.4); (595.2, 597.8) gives 0.045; 22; 22.9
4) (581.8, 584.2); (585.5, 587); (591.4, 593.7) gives 0.007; 22.8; 22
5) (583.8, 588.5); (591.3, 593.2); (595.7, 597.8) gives 0.089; 23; 22.9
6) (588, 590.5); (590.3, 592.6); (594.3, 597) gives 0.004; 21.9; 22.7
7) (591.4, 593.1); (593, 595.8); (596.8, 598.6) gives -0.046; 21.8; 22.8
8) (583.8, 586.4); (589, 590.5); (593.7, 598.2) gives 0.090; 23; 22.7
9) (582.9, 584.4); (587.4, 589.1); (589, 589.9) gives -0.108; 23.1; 21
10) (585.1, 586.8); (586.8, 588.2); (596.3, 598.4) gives -0.042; 22.6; 22.8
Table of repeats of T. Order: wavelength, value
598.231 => 23.4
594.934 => 21.7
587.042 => 22.8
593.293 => 22.3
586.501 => 21.8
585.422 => 23.3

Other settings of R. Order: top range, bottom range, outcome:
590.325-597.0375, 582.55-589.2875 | 1.01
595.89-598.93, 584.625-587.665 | 1.05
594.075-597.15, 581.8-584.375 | 1.04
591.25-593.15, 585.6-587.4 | 0.99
